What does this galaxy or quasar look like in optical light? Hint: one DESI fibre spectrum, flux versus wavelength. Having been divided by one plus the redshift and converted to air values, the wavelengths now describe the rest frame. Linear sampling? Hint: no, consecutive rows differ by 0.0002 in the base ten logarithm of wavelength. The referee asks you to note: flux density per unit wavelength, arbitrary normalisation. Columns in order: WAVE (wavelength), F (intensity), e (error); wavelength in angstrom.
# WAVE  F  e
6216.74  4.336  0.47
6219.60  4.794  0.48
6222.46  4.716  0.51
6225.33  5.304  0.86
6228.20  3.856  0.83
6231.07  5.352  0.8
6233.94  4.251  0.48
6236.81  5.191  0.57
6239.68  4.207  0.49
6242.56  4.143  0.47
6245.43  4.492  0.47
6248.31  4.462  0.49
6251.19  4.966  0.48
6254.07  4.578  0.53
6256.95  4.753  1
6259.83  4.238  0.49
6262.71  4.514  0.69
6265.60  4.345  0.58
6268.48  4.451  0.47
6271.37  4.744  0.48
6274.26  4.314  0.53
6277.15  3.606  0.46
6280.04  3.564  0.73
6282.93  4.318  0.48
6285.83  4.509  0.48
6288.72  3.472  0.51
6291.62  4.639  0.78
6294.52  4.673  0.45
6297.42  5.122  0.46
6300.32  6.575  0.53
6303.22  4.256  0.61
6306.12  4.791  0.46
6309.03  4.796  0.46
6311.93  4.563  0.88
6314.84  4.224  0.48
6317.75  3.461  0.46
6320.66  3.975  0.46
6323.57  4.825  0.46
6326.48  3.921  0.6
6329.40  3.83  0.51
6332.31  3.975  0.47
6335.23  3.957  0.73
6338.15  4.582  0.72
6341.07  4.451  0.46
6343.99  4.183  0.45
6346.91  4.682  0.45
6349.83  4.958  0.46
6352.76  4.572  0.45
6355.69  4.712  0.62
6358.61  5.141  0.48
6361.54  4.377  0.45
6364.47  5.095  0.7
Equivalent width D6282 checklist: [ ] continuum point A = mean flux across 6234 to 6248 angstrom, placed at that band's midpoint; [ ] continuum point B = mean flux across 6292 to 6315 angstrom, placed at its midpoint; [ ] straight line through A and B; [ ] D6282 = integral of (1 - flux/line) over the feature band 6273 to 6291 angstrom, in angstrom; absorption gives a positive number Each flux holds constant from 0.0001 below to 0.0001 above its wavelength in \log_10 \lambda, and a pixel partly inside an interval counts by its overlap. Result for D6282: 2.9 angstrom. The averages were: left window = 4.48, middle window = 3.99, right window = 4.9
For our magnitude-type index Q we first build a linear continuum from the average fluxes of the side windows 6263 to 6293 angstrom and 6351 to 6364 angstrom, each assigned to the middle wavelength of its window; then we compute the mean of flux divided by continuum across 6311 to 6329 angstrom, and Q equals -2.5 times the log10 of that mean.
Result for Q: 0.09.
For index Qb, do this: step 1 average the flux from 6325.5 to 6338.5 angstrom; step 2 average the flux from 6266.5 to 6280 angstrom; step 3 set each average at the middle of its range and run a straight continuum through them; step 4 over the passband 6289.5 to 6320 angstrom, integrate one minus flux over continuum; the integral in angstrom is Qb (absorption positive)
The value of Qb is -4.15 angstrom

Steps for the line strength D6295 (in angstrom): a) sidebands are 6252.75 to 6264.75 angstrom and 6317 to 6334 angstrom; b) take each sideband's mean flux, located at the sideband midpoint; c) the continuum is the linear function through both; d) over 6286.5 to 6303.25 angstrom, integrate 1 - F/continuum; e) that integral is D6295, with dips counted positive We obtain -2.30 angstrom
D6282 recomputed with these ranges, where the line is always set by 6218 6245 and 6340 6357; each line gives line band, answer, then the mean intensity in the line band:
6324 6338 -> 1.7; 4.05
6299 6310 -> -1.2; 5.1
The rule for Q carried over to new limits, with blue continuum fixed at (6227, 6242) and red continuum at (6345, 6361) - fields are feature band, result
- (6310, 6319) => 0.14 mag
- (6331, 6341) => 0.13 mag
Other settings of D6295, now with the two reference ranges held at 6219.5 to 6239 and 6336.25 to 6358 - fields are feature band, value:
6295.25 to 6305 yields -1.2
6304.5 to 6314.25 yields 0.0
